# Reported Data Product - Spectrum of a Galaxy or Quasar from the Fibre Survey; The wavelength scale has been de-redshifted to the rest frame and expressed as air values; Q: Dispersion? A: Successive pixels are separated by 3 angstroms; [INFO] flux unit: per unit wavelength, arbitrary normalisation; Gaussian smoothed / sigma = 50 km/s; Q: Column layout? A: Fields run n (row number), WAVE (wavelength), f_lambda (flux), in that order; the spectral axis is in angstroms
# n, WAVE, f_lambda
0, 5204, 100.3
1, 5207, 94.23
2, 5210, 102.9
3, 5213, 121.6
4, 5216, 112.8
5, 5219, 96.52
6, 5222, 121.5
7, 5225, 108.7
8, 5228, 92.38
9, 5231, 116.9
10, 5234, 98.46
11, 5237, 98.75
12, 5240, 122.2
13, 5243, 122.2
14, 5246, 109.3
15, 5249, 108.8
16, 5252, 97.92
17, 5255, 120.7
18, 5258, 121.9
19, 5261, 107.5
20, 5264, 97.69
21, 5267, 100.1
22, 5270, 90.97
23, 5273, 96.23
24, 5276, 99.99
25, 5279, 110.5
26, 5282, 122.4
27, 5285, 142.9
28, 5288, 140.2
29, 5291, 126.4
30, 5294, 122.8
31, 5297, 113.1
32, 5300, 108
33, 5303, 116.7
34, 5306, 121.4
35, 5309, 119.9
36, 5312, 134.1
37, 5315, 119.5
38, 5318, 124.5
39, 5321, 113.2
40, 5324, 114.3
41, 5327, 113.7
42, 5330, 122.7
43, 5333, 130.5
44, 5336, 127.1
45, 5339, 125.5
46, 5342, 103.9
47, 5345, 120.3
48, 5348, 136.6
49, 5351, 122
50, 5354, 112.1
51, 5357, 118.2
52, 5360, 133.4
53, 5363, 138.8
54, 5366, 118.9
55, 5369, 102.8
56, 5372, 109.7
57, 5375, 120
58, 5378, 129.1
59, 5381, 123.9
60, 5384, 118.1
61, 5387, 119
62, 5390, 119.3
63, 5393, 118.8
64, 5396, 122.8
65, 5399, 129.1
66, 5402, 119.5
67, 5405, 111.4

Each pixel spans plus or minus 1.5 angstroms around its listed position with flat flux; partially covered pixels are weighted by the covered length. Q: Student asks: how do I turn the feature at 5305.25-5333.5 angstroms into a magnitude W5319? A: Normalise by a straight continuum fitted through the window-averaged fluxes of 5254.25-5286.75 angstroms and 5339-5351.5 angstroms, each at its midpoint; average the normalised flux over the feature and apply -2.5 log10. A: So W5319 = -0.03 mag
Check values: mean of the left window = 110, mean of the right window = 121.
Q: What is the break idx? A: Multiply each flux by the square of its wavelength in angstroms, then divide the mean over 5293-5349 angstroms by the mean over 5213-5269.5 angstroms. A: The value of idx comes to 1.1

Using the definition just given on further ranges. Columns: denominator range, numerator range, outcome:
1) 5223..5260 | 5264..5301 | 1.05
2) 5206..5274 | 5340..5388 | 1.18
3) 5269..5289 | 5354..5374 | 1.08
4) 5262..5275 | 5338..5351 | 1.29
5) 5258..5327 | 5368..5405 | 1.07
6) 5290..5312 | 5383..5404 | 1.05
